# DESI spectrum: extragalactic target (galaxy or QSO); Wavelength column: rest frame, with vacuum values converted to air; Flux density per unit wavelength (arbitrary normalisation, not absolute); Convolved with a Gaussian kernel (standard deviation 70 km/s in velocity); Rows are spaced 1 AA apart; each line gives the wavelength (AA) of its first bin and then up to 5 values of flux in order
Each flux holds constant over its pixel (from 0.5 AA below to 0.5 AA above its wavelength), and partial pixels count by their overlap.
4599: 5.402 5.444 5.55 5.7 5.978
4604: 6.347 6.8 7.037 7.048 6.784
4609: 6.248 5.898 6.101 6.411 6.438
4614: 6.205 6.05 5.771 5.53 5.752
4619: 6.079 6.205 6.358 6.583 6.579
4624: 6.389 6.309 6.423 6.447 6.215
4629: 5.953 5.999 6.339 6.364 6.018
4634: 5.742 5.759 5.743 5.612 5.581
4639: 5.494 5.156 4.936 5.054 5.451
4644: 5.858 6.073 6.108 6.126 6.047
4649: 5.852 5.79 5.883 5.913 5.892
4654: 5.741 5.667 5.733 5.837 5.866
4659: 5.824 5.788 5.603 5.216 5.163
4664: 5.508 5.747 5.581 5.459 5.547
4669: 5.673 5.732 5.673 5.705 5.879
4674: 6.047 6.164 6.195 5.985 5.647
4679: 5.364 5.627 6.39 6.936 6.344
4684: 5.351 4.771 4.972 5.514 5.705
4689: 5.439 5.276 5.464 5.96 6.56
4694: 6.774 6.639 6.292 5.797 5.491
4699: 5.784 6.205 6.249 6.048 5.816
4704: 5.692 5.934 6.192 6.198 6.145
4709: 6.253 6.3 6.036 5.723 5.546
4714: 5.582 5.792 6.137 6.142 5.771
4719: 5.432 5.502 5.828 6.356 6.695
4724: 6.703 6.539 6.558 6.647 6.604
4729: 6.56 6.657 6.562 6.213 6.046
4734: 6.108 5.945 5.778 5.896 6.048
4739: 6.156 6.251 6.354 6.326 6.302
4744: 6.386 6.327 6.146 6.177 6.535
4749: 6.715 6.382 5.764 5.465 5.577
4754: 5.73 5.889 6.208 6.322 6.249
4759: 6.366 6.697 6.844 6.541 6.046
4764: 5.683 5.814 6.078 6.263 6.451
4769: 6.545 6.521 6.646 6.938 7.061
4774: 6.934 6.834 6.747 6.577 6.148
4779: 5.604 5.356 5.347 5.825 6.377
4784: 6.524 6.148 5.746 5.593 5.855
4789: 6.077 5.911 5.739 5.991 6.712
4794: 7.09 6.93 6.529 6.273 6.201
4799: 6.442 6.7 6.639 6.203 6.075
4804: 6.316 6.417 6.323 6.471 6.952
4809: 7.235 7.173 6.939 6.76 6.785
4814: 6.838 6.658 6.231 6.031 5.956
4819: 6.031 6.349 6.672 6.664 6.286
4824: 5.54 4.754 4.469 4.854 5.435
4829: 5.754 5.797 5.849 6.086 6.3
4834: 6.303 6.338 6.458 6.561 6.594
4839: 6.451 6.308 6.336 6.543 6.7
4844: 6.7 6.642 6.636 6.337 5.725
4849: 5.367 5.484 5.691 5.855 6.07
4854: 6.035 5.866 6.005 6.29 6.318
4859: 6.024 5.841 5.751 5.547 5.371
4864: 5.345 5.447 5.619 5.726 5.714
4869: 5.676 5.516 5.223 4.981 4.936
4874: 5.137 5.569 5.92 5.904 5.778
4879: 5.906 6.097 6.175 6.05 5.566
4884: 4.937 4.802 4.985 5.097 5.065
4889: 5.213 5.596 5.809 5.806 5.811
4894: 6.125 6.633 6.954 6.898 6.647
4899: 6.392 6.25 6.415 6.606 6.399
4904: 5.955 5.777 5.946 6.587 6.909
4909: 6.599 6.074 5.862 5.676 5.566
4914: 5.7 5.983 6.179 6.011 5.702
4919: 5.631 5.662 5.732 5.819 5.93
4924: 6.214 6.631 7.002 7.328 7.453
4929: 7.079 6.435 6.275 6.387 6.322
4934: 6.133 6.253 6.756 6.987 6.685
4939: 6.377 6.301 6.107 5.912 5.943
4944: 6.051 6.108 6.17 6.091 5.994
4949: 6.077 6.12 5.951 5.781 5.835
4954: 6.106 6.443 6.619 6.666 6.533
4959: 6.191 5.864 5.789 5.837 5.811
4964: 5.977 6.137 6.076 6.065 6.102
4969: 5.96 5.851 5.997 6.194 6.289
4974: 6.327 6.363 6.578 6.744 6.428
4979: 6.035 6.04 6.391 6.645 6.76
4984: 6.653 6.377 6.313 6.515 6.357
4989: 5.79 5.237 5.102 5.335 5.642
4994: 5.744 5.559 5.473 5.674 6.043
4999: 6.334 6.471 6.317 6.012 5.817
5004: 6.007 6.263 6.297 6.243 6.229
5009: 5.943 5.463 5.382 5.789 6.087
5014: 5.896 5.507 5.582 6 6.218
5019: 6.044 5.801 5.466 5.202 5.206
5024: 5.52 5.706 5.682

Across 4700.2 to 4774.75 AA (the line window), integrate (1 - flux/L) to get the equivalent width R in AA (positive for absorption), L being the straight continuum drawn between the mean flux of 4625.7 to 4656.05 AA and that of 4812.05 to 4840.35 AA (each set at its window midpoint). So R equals -2.9 AA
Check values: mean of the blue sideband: 5.84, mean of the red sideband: 6.09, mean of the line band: 6.2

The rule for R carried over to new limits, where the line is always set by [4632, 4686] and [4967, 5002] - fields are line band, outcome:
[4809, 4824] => -1.5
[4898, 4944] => -1.8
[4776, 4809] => -2.0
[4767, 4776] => -1.3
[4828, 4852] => -1.0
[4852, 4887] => 1.9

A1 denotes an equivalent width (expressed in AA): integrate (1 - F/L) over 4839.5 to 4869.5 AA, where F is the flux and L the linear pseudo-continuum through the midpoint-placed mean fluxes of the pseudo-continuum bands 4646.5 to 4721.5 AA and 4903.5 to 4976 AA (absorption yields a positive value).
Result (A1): 0.5 AA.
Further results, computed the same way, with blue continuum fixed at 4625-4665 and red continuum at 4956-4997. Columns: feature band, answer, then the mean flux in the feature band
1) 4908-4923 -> 0.3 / 5.91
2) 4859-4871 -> 0.8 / 5.6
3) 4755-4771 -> -1.1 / 6.31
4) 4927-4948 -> -1.2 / 6.4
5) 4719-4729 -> -0.8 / 6.34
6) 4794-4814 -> -2.3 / 6.62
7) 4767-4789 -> -1.3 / 6.27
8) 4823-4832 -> 0.8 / 5.4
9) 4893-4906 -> -0.8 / 6.38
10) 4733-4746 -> -0.6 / 6.15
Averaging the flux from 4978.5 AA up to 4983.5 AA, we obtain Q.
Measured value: 6.37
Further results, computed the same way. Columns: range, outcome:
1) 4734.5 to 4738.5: 5.92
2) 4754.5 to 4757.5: 6.14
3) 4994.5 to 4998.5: 5.69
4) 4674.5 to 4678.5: 6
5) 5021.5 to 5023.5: 5.2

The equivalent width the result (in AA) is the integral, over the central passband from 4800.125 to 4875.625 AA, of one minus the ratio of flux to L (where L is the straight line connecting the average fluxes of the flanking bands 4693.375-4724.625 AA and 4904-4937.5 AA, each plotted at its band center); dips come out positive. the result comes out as 1.40 AA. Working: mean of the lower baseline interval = 6.04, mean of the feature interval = 6.05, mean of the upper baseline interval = 6.26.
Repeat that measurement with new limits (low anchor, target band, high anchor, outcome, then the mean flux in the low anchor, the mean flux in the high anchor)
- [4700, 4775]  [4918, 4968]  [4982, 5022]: -1.9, 6.21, 5.94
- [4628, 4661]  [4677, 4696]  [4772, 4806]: 0.3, 5.79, 6.28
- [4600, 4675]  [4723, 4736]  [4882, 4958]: -0.9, 5.93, 6.13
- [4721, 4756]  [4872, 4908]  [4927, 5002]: 1.9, 6.24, 6.19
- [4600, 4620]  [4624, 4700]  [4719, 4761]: 4.7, 6.18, 6.23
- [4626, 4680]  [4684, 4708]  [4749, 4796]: 0.3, 5.77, 6.23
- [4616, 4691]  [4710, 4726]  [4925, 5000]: -0.3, 5.81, 6.21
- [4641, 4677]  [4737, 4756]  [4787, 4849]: -0.3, 5.75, 6.28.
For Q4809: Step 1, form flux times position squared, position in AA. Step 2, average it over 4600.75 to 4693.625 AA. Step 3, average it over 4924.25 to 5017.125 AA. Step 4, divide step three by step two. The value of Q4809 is 1.19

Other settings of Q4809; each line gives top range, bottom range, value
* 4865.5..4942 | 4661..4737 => 1.10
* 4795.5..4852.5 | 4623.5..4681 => 1.16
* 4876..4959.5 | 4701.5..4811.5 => 1.05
